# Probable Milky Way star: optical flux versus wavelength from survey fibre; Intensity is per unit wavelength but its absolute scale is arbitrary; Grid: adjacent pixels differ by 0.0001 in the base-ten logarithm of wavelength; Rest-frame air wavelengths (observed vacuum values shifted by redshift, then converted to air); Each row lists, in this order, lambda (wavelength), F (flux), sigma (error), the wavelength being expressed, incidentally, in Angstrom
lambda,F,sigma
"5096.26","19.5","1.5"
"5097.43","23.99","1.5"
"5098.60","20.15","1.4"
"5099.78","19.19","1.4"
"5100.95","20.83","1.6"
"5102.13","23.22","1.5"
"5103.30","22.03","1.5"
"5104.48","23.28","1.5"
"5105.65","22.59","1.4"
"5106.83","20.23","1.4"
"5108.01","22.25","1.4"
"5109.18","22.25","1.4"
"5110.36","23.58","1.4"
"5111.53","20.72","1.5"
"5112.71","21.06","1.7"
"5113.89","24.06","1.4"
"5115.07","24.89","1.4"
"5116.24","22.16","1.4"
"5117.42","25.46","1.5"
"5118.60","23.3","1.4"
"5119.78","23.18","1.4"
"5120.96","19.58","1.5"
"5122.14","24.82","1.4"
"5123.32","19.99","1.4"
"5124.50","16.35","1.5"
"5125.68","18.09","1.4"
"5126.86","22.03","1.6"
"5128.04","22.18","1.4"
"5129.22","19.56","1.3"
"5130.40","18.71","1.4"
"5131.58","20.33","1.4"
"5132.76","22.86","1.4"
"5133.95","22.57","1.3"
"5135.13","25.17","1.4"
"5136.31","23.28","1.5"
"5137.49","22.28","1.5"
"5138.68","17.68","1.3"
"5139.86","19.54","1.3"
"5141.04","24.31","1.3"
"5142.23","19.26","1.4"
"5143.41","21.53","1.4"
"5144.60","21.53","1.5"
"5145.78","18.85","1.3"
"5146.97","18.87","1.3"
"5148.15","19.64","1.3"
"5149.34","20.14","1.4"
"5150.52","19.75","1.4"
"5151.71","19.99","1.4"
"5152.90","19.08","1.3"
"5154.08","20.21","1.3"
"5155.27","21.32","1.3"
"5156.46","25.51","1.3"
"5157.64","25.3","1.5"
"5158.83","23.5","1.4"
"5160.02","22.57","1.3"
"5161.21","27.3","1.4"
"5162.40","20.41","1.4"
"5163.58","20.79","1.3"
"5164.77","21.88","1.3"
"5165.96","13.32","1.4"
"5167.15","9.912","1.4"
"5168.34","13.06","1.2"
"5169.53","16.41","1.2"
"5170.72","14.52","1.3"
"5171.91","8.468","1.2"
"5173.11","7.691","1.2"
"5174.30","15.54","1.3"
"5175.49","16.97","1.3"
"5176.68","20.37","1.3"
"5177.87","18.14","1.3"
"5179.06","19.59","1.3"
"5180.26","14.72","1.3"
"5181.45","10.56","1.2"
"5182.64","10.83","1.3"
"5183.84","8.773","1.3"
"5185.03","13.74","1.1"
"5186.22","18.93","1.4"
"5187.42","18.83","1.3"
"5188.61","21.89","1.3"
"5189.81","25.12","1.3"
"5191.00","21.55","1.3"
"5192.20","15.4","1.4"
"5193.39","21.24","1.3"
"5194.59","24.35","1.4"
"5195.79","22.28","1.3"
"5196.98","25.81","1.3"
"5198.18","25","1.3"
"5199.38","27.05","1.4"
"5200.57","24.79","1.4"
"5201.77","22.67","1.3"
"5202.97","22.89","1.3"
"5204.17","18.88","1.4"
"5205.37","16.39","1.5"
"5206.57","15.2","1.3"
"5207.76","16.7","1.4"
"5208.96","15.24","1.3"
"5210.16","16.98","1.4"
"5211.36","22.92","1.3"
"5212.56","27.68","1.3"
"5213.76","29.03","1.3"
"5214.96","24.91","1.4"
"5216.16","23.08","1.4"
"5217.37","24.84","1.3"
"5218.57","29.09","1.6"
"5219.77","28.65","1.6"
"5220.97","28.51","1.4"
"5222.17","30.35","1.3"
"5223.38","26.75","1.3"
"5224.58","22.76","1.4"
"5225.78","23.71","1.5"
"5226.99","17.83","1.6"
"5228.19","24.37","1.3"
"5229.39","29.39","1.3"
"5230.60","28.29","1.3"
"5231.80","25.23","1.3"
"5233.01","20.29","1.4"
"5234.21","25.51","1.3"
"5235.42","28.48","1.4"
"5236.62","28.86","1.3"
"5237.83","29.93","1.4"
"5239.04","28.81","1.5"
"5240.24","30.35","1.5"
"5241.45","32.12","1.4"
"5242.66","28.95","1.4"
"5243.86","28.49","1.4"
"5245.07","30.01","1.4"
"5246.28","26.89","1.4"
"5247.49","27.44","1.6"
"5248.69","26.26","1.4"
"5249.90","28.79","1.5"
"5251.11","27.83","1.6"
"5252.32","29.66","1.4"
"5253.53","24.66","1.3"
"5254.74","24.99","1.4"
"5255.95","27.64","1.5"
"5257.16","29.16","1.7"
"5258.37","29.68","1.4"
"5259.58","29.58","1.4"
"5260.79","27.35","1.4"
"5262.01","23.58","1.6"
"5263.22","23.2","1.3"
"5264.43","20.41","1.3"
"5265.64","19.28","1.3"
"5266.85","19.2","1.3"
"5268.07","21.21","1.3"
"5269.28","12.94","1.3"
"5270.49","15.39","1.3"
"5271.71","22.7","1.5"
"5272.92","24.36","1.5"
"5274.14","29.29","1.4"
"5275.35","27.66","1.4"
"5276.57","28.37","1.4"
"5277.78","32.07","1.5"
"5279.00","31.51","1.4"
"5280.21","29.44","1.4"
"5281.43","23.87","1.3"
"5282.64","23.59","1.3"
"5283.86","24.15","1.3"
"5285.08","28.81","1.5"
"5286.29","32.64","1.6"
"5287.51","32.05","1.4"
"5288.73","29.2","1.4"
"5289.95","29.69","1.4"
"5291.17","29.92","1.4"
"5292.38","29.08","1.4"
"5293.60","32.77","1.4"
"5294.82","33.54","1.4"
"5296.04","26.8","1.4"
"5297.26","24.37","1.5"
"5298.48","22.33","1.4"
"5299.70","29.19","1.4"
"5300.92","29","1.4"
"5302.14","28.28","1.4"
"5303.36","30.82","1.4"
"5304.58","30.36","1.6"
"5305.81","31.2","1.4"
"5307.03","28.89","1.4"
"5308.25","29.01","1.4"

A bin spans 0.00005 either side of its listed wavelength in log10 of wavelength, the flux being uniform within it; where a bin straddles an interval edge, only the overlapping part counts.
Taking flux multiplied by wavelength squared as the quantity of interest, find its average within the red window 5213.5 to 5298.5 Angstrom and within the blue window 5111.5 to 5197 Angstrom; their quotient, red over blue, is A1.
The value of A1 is 1.41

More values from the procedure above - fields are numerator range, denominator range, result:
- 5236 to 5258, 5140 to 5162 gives 1.37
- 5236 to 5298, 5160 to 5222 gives 1.41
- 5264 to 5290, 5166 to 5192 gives 1.70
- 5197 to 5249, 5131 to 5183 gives 1.36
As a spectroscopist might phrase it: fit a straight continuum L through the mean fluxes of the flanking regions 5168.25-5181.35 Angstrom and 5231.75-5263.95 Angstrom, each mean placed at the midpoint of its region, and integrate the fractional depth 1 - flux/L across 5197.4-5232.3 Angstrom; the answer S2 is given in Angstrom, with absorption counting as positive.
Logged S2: -3.09 Angstrom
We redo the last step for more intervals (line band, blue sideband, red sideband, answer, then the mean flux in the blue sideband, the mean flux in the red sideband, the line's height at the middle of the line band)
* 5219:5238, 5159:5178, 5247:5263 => -1.6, 16.8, 27.3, 24.1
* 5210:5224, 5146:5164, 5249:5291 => -1.4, 21.6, 26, 24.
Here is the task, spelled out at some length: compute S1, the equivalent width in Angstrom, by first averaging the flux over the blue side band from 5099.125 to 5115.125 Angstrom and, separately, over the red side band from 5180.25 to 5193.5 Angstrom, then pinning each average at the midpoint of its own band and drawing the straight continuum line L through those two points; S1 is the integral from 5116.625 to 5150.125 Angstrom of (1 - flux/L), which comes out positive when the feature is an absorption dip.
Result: -1.3 Angstrom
